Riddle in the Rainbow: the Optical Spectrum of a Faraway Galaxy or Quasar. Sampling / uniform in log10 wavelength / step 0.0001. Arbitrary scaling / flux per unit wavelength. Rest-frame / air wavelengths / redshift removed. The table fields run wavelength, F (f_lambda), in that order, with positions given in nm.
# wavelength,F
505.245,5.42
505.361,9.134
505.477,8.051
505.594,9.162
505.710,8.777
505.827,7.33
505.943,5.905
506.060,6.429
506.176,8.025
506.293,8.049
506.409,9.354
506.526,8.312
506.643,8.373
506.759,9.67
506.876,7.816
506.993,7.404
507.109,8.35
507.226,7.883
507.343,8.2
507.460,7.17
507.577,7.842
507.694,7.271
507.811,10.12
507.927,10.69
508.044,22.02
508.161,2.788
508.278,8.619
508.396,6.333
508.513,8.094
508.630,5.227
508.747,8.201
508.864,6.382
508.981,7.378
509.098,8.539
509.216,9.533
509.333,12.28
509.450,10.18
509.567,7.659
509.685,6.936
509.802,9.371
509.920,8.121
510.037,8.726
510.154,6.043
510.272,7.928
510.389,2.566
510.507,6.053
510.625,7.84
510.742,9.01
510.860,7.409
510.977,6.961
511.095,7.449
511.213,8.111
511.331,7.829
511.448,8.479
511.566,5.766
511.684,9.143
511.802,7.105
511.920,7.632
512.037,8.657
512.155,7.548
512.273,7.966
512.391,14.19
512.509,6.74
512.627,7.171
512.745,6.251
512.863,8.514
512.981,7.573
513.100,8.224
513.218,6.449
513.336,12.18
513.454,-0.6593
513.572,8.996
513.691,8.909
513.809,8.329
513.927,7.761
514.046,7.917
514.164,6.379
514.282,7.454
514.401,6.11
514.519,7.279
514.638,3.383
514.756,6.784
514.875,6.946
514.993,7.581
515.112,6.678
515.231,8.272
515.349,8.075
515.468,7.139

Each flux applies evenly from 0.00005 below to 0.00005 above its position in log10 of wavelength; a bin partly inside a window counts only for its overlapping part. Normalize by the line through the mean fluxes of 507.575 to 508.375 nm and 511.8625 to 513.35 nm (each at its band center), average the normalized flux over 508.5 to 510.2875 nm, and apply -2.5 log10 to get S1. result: 0.15 mag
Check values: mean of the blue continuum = 9.88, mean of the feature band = 8.17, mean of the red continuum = 8.28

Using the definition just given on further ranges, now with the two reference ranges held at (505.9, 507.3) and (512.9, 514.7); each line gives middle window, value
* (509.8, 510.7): 0.09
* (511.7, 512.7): -0.15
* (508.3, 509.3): 0.01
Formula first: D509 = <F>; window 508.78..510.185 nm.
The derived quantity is 8.48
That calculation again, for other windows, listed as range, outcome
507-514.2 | 8.01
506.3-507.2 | 8.43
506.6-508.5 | 8.77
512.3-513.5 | 7.76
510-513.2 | 7.64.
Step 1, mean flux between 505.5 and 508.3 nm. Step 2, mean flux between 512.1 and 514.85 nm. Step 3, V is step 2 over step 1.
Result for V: 0.87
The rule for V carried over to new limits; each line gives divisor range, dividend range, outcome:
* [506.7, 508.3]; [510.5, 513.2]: 0.88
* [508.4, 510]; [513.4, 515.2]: 0.81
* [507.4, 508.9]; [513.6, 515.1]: 0.83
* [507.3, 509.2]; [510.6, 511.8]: 0.92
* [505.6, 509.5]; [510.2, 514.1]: 0.90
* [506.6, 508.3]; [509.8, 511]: 0.80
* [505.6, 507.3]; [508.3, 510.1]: 1.02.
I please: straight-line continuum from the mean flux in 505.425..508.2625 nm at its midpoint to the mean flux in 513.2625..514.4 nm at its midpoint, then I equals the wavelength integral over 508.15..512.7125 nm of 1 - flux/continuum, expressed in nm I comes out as 0.09 nm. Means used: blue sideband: 8.55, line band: 7.79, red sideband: 7.39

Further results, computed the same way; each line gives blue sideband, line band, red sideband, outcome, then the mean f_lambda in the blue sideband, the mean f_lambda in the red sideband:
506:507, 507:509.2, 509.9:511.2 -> -0.18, 8.19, 7.11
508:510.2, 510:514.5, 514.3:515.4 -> 0.00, 8.47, 6.8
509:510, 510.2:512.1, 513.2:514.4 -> 0.22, 9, 7.34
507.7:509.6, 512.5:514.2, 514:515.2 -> -0.06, 8.98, 6.68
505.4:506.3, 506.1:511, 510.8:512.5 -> -0.19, 7.73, 8.12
